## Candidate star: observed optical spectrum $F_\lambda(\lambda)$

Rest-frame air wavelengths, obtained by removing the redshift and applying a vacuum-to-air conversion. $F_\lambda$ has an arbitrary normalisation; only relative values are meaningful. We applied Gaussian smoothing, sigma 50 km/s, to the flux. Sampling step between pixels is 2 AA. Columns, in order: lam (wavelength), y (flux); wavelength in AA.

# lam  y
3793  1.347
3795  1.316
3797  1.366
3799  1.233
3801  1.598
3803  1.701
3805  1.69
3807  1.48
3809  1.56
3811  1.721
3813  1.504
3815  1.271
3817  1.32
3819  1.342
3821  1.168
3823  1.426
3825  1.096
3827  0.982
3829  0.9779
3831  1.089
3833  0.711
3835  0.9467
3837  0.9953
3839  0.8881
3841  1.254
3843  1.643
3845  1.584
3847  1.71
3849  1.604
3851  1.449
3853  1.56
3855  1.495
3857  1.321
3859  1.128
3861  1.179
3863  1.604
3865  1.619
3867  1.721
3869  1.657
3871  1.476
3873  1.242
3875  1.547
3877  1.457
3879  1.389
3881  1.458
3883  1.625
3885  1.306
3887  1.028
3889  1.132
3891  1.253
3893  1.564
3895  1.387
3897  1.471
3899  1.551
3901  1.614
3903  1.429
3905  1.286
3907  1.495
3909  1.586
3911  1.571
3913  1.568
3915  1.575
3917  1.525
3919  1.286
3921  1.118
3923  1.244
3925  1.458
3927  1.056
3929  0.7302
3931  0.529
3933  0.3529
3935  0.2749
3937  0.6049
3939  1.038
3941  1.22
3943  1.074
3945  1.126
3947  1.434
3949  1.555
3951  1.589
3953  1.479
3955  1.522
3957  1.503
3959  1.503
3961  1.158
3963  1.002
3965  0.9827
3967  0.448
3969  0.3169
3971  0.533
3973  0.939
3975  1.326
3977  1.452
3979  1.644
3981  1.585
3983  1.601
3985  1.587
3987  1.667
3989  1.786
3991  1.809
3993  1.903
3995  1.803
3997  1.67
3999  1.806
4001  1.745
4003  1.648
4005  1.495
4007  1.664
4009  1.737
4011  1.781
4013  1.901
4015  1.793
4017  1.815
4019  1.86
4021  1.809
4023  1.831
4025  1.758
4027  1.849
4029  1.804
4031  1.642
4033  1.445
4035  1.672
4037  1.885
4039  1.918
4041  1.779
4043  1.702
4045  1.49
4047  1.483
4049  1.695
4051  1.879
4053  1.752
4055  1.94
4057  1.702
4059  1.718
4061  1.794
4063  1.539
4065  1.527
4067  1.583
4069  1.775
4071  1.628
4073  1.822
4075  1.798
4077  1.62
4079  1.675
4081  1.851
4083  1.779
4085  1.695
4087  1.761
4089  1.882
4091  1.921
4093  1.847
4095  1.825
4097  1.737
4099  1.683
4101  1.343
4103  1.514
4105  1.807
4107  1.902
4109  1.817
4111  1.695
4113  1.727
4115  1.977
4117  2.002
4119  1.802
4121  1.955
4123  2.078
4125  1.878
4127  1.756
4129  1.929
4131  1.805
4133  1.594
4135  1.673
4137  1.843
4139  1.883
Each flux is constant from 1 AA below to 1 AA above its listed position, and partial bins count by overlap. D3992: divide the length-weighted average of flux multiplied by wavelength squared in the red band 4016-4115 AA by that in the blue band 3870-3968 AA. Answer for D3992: 1.48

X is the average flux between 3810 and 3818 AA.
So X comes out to 1.45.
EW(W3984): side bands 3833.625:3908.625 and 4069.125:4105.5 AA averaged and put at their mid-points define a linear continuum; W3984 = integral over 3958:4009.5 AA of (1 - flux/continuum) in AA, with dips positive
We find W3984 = 5.5 AA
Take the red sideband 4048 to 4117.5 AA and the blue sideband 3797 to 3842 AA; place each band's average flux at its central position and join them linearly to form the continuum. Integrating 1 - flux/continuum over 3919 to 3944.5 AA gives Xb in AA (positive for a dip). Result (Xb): 9.7 AA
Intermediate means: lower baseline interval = 1.27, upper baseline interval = 1.75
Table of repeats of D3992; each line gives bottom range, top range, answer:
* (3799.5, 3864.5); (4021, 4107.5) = 1.44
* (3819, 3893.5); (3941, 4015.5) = 1.15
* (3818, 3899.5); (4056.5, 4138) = 1.48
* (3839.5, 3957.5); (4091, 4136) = 1.49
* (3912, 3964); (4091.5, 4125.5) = 1.67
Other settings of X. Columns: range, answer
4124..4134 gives 1.79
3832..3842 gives 0.959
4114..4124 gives 1.96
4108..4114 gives 1.75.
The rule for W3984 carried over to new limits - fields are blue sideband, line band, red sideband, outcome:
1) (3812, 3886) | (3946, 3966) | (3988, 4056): 2.8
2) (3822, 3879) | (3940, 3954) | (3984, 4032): 2.1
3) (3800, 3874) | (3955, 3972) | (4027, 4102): 6.5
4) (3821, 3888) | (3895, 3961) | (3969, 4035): 9.6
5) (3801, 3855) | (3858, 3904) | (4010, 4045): 0.9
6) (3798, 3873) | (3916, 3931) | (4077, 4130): 3.5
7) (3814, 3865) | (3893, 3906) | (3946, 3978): -2.5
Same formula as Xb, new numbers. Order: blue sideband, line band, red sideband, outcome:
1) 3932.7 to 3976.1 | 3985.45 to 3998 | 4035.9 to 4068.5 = -4.4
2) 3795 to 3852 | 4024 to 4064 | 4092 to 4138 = -1.0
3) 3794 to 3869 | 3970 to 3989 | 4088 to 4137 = 2.4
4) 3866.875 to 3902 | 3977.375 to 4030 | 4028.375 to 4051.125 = -3.5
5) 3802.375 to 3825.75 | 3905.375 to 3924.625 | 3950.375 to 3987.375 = -1.8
